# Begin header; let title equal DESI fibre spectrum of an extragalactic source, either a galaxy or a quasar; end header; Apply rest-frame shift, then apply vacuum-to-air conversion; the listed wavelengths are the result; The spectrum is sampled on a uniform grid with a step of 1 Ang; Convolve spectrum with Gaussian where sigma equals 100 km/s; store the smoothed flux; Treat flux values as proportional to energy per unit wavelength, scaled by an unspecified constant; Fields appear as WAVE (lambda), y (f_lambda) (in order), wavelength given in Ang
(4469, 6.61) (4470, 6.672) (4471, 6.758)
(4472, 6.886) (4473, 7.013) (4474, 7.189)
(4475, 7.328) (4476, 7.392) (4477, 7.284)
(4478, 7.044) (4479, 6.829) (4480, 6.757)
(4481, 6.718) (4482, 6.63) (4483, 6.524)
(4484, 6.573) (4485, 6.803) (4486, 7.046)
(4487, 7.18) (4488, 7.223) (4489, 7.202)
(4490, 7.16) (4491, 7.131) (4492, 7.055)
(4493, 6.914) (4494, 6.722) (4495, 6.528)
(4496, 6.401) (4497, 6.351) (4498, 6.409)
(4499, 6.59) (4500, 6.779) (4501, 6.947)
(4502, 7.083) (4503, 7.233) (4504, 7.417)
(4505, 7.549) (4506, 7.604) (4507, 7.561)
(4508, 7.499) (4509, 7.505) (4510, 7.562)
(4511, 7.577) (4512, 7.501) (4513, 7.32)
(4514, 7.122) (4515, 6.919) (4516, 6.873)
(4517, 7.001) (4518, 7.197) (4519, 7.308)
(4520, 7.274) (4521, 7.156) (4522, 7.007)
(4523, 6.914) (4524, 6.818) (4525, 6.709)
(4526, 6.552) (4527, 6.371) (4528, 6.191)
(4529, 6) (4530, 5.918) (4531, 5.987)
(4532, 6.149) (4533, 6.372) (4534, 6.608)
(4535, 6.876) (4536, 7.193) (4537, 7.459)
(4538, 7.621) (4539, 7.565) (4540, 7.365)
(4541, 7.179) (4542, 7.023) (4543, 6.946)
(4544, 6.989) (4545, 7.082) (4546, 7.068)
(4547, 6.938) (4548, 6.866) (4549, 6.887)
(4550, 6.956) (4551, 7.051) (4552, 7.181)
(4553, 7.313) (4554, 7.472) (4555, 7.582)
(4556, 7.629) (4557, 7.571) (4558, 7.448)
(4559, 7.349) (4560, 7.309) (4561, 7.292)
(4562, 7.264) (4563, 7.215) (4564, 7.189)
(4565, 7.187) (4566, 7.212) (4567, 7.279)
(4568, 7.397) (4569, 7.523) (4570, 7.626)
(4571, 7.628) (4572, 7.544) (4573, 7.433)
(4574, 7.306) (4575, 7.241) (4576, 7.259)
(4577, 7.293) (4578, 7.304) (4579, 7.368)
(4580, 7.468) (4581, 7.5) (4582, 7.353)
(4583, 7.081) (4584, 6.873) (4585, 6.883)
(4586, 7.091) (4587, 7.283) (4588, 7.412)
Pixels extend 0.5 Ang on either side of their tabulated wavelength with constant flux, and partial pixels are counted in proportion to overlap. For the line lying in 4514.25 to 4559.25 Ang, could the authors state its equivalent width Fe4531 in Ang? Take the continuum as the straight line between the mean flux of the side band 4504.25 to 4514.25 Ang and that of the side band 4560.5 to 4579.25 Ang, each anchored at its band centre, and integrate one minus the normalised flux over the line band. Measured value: 2.7 Ang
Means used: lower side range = 7.49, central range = 6.98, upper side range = 7.34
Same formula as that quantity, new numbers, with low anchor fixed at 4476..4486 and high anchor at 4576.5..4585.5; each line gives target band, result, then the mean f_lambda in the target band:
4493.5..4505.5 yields 0.1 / 6.83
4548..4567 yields -0.3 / 7.27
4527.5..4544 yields 0.6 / 6.78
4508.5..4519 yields -0.4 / 7.26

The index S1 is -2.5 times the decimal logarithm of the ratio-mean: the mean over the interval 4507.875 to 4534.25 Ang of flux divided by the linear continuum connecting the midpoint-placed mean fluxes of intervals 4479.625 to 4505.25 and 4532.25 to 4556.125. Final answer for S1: 0.02 mag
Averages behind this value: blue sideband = 6.88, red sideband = 7.12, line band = 6.86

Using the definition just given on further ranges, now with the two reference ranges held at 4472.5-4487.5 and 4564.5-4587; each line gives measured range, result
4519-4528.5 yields 0.049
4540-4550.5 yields 0.028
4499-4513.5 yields -0.043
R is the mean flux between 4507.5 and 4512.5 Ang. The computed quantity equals 7.53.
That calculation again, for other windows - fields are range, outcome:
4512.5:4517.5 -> 7.05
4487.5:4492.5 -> 7.15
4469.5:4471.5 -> 6.71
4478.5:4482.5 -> 6.73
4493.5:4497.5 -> 6.5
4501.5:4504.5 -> 7.24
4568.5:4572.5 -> 7.58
